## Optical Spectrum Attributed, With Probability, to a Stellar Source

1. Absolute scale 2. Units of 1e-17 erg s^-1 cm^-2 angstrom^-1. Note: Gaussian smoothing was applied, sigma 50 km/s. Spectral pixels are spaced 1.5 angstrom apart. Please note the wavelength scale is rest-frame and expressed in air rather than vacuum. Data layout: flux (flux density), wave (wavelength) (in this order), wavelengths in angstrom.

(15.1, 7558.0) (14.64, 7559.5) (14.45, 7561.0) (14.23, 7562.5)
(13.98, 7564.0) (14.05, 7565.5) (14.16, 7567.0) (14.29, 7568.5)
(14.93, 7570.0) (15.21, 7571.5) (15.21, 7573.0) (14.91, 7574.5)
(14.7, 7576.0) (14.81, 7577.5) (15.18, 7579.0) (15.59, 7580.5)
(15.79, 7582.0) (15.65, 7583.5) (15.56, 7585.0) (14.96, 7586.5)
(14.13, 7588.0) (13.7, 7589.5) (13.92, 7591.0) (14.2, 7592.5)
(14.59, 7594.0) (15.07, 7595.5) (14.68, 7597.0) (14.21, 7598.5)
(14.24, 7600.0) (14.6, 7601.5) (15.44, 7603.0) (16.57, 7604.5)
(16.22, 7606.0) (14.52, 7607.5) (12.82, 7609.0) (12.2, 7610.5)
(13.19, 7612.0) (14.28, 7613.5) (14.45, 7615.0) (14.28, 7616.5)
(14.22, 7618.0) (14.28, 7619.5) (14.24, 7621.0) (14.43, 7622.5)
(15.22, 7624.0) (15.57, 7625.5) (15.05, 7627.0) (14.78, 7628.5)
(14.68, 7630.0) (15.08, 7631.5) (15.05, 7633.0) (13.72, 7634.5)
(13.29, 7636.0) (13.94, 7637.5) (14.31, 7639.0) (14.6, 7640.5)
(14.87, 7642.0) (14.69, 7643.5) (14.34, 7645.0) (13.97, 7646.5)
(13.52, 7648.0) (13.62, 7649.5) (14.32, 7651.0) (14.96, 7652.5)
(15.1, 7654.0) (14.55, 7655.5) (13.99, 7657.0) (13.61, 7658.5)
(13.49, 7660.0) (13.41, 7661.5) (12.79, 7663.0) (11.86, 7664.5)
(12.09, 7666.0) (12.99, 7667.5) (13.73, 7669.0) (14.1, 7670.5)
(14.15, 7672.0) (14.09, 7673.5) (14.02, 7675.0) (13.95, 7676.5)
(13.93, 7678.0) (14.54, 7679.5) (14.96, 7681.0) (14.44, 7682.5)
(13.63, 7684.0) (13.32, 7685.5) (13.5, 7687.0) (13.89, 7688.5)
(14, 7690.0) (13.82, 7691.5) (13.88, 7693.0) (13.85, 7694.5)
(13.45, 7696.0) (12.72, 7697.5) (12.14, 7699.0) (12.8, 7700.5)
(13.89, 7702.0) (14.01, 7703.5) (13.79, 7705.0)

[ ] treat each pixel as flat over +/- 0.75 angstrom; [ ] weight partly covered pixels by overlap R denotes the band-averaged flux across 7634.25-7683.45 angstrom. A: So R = 13.9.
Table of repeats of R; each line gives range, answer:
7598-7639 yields 14.5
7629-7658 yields 14.3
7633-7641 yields 14.1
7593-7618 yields 14.5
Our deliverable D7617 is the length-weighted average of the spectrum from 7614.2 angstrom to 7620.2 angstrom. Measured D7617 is 14.3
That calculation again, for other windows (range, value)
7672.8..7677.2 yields 14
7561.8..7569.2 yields 14.1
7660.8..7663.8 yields 13.1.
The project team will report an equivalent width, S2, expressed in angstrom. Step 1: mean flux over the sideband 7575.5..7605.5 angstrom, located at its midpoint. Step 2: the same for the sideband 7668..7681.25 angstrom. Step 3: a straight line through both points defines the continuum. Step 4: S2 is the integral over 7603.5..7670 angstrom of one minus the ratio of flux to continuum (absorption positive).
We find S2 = 1.4 angstrom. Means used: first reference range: 14.9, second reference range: 14.1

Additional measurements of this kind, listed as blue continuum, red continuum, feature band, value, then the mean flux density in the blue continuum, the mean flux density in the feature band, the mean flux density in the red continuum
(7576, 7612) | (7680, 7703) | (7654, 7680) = 0.5 angstrom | 14.7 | 13.6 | 13.6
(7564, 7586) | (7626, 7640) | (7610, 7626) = 0.4 angstrom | 15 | 14.2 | 14.5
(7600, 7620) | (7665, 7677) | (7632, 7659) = -0.6 angstrom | 14.4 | 14.3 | 13.6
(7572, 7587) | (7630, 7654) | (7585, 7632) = 0.9 angstrom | 15.2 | 14.5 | 14.3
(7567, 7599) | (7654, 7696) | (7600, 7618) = 0.1 angstrom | 14.8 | 14.4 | 13.7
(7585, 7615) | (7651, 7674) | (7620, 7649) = -1.0 angstrom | 14.4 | 14.5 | 13.7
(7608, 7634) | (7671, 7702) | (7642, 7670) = 0.5 angstrom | 14.3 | 13.8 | 13.8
